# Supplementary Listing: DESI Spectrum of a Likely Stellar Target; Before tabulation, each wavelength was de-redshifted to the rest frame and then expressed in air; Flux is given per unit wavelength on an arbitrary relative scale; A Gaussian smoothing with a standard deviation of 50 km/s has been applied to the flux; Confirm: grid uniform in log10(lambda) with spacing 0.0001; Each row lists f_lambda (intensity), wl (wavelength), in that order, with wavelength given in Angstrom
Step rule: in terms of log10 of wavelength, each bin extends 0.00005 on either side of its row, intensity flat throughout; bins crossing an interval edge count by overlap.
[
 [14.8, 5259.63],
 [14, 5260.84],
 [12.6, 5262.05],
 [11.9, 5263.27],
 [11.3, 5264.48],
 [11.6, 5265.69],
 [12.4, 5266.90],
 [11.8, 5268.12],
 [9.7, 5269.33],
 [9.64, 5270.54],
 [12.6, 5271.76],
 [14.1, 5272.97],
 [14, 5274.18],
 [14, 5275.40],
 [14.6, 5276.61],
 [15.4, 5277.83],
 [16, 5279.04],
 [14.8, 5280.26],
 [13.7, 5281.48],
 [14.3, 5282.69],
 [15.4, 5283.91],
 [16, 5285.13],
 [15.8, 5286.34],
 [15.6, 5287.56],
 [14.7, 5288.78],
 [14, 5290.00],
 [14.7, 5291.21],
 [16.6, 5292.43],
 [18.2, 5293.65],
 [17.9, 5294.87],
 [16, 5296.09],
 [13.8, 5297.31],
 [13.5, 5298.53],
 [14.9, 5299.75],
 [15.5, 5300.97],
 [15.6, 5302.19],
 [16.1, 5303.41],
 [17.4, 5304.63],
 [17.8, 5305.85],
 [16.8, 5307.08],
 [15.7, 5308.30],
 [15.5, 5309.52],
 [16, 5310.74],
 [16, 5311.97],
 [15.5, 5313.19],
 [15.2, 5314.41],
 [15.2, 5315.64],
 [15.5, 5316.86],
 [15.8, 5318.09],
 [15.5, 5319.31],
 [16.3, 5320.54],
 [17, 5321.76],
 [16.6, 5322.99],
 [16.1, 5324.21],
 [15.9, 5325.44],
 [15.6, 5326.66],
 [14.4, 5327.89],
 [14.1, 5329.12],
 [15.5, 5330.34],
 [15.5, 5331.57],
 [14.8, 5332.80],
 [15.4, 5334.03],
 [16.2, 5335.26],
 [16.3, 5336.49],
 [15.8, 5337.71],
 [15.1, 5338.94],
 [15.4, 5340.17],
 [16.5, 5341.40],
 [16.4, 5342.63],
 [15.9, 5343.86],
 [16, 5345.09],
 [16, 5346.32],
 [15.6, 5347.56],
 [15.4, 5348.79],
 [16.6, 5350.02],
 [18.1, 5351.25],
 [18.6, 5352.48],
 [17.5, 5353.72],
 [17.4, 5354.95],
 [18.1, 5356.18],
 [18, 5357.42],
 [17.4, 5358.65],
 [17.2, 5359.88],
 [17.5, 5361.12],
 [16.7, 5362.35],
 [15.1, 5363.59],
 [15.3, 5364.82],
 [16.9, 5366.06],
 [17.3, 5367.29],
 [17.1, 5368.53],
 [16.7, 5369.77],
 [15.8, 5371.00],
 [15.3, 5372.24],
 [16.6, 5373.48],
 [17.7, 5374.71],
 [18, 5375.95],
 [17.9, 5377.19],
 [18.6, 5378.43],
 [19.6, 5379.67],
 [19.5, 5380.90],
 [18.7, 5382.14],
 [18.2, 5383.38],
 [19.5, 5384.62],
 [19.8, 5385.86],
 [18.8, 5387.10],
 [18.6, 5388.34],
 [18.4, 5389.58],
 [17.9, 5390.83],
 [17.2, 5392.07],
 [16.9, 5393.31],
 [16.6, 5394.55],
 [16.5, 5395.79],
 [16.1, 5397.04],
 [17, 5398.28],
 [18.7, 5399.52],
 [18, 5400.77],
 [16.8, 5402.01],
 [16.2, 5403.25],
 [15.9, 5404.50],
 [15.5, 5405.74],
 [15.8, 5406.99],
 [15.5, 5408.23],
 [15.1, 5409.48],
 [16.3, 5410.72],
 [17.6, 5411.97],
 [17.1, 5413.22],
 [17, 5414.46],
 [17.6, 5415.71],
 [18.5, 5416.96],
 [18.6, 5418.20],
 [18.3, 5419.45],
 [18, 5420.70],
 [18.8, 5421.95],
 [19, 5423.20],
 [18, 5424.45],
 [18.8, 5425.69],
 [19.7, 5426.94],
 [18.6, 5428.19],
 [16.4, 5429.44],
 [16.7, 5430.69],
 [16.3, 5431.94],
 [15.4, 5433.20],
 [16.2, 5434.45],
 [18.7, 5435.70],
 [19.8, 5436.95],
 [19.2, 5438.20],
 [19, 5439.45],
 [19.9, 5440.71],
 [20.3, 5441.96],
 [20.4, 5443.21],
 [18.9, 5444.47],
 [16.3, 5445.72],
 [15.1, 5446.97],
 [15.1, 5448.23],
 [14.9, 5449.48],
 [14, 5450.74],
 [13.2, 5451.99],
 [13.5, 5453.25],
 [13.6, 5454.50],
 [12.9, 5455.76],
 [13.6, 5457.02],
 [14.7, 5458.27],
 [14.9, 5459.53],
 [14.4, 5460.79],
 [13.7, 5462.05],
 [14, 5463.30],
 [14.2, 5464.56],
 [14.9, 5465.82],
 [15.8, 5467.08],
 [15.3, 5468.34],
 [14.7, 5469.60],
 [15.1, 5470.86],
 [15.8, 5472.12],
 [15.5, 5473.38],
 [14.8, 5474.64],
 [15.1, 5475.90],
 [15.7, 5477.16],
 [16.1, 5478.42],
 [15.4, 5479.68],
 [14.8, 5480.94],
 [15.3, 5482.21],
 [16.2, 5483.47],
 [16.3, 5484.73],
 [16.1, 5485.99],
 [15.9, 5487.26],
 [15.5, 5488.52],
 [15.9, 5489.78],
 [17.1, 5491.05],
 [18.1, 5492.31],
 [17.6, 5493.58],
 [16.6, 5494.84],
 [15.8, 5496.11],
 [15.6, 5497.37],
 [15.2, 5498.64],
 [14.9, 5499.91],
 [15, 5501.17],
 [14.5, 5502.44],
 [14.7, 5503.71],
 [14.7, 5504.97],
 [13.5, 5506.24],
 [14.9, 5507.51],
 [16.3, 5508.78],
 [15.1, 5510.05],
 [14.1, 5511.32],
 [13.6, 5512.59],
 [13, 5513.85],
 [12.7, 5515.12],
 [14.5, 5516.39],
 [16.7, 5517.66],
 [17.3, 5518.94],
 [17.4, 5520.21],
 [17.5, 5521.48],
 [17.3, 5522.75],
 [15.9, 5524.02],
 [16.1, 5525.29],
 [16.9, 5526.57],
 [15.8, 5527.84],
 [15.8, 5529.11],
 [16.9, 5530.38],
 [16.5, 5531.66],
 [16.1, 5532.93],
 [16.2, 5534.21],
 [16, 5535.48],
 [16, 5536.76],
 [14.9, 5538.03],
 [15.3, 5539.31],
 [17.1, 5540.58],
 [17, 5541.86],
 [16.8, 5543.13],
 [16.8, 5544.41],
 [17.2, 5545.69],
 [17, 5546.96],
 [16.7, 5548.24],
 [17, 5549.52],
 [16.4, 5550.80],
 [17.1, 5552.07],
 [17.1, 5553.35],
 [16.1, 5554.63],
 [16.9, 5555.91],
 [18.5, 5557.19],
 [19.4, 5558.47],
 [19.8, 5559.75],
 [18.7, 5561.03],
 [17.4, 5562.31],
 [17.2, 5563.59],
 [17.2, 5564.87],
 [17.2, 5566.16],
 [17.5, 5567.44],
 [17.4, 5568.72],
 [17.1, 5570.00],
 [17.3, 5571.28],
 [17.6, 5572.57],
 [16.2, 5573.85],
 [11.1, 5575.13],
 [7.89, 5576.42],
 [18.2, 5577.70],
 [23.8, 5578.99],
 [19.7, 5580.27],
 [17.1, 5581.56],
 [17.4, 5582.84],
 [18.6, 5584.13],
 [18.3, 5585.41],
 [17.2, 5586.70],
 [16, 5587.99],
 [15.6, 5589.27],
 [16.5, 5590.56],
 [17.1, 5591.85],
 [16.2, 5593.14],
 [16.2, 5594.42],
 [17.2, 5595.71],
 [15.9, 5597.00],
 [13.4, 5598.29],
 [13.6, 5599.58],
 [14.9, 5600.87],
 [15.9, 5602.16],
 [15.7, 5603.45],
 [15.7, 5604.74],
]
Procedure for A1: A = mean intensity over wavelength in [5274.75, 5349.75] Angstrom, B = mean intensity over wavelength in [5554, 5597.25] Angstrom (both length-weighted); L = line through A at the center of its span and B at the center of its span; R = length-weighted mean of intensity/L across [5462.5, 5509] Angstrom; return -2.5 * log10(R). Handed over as 0.08 mag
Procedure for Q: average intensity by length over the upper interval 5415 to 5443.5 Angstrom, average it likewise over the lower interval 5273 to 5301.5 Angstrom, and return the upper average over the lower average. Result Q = 1.2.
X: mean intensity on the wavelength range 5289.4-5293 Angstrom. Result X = 15.1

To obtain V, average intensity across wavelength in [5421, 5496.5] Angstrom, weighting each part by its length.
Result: 16.2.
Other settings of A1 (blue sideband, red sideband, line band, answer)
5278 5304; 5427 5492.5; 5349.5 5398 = -0.12 mag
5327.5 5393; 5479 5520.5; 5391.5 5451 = -0.07 mag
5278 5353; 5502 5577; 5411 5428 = -0.14 mag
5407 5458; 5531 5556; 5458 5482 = 0.13 mag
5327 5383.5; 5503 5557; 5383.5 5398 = -0.08 mag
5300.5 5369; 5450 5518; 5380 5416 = -0.11 mag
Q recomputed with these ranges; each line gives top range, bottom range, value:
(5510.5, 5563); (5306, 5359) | 1.02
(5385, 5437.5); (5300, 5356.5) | 1.09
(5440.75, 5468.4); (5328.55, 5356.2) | 0.95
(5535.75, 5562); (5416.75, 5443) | 0.93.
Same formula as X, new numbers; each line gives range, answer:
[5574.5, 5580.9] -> 16.1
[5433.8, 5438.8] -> 18.5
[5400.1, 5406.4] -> 16.5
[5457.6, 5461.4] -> 14.7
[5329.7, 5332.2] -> 15.5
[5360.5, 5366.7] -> 16.3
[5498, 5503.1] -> 14.9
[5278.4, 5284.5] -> 14.8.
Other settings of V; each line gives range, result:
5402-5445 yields 17.7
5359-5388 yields 17.6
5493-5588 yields 16.4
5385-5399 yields 17.7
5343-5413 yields 17.2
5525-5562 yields 16.8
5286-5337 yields 15.7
